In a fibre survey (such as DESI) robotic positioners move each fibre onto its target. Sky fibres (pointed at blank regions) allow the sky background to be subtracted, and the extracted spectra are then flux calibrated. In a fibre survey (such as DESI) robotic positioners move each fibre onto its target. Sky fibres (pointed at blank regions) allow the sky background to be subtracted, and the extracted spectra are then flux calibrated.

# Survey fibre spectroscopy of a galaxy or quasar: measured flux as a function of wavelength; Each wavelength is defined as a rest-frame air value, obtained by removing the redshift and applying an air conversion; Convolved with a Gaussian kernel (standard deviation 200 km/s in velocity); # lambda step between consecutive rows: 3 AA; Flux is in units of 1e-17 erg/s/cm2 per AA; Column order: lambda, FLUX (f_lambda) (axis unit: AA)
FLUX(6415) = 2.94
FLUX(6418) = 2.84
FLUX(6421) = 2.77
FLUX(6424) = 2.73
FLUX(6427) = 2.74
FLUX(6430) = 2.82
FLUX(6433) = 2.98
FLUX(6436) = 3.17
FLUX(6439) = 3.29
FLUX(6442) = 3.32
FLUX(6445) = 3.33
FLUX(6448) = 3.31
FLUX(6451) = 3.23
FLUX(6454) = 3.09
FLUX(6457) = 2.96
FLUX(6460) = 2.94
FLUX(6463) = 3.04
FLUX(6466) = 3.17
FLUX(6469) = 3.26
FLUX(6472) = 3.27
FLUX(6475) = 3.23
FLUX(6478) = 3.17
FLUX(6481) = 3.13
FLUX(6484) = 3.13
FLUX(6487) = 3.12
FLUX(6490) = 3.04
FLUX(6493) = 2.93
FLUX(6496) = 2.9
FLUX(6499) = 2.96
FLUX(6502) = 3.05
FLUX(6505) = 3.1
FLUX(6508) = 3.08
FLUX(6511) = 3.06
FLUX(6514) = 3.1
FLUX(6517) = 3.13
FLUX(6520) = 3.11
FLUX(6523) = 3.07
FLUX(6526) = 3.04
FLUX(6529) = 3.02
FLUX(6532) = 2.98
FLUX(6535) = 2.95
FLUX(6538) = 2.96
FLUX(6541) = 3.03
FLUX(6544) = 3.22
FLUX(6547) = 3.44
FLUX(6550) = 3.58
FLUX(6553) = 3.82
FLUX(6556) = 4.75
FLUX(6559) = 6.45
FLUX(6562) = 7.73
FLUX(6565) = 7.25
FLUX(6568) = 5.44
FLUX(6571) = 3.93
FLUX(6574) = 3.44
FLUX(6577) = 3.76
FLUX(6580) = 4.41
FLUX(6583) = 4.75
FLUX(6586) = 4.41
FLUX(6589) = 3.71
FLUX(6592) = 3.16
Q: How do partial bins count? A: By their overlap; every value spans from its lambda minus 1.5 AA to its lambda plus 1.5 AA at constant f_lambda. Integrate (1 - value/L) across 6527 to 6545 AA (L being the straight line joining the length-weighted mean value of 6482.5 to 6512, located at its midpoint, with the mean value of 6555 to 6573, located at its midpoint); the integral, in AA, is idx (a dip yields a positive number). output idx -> 6.4 AA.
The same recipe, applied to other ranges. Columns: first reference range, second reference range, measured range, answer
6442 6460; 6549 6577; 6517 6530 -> 4.0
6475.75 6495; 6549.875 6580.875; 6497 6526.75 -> 5.2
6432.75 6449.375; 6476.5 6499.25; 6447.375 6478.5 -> 0.1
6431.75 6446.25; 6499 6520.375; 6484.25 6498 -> 0.5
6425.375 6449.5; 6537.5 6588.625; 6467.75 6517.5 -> 8.3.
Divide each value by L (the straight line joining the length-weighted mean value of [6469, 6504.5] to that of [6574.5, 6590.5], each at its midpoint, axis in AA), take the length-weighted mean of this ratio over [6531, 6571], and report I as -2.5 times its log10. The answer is -0.155 mag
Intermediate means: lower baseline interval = 3.09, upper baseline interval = 4.16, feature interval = 4.43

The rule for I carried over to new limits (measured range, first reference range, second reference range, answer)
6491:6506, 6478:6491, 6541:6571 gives 0.16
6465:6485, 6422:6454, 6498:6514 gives -0.04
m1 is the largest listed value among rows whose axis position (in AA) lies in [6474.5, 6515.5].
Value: 3.23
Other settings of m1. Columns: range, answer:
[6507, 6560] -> 6.45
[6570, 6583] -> 4.75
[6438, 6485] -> 3.33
